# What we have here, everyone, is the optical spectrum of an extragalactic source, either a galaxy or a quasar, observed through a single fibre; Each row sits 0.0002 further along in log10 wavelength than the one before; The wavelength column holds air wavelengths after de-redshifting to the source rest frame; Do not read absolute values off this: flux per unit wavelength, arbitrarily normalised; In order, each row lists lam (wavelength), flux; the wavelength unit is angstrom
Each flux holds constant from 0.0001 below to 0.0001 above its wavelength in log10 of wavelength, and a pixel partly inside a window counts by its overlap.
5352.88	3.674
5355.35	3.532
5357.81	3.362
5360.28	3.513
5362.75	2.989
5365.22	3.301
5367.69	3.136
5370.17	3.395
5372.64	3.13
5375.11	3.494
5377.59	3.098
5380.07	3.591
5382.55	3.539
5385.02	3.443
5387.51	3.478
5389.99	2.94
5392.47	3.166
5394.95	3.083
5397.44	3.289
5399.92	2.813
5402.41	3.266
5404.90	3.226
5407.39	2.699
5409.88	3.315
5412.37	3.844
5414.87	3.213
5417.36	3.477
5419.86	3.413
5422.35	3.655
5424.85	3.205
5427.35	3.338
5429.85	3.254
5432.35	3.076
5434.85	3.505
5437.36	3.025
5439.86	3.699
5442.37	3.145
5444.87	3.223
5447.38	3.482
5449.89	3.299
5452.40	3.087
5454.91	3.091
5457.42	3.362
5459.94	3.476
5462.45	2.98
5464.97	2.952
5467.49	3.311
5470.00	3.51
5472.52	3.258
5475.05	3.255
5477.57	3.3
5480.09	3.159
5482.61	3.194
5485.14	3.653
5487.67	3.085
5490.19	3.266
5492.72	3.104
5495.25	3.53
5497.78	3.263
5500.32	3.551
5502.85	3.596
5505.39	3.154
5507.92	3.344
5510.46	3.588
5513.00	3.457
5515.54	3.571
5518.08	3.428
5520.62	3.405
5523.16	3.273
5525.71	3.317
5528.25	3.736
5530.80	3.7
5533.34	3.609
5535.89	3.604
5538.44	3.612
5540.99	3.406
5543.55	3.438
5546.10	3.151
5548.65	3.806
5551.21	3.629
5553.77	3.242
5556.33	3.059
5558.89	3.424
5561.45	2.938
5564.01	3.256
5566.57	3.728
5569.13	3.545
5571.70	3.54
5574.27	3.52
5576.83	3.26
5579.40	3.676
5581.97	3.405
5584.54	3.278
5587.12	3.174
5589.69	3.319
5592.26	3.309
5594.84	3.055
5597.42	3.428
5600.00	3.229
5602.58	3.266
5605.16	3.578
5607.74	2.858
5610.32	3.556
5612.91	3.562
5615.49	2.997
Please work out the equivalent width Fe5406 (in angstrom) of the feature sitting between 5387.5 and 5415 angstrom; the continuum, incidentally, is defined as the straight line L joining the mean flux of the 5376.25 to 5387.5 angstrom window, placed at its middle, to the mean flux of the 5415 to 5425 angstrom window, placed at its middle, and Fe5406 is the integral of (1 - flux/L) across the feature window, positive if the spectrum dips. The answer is 2.0 angstrom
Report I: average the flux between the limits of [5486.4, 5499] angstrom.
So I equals 3.25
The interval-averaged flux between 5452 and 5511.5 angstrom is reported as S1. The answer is 3.3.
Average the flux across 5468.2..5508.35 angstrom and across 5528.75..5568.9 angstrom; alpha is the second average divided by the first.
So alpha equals 1.04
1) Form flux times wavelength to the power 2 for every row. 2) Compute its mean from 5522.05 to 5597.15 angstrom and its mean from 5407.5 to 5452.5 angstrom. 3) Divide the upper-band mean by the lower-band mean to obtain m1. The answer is 1.1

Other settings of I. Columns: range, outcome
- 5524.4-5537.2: 3.59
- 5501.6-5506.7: 3.37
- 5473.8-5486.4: 3.31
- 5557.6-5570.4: 3.38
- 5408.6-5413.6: 3.57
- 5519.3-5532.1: 3.49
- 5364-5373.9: 3.24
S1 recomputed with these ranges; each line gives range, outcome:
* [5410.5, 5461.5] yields 3.34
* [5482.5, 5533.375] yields 3.42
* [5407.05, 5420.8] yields 3.37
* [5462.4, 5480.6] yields 3.23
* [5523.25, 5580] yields 3.46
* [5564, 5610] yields 3.36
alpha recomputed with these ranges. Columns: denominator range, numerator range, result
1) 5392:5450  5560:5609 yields 1.02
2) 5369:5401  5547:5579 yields 1.05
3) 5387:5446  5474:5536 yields 1.04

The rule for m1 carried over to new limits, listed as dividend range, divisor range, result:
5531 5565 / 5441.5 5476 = 1.08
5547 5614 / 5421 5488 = 1.07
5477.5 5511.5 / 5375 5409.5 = 1.08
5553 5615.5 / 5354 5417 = 1.09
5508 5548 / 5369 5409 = 1.14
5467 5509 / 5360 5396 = 1.06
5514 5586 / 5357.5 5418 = 1.12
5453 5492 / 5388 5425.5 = 1.03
